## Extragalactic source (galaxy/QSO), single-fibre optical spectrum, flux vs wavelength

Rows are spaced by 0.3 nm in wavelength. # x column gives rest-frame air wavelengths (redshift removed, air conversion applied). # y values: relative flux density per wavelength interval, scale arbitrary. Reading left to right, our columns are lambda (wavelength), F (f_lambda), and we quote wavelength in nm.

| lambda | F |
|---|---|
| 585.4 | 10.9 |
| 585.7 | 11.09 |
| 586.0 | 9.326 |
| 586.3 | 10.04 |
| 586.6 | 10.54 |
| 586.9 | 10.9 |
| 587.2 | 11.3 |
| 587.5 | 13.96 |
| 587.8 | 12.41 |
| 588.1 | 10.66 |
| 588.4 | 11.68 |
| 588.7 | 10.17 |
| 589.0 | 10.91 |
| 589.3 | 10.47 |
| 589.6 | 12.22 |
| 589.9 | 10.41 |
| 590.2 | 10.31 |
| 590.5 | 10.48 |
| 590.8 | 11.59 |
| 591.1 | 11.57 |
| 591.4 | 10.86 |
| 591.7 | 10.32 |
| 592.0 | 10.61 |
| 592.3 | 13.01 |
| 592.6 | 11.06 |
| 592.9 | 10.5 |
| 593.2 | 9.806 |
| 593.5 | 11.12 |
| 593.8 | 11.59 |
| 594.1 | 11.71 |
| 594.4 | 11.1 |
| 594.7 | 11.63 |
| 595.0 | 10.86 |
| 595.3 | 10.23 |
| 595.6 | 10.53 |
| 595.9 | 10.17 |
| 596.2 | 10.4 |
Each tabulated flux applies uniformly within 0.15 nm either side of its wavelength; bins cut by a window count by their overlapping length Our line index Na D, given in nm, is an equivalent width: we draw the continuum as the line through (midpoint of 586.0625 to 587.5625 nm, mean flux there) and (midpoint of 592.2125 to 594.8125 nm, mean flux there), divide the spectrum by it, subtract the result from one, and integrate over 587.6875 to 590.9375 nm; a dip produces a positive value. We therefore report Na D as 0.04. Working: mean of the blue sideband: 11.1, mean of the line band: 11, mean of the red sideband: 11.2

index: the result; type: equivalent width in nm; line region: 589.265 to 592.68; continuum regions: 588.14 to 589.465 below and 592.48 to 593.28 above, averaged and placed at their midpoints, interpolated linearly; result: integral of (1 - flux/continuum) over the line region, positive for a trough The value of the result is -0.15 nm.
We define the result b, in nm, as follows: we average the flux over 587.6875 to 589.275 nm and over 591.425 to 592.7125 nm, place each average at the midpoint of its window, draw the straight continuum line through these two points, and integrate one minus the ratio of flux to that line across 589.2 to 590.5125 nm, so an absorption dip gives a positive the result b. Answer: 0.04 nm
